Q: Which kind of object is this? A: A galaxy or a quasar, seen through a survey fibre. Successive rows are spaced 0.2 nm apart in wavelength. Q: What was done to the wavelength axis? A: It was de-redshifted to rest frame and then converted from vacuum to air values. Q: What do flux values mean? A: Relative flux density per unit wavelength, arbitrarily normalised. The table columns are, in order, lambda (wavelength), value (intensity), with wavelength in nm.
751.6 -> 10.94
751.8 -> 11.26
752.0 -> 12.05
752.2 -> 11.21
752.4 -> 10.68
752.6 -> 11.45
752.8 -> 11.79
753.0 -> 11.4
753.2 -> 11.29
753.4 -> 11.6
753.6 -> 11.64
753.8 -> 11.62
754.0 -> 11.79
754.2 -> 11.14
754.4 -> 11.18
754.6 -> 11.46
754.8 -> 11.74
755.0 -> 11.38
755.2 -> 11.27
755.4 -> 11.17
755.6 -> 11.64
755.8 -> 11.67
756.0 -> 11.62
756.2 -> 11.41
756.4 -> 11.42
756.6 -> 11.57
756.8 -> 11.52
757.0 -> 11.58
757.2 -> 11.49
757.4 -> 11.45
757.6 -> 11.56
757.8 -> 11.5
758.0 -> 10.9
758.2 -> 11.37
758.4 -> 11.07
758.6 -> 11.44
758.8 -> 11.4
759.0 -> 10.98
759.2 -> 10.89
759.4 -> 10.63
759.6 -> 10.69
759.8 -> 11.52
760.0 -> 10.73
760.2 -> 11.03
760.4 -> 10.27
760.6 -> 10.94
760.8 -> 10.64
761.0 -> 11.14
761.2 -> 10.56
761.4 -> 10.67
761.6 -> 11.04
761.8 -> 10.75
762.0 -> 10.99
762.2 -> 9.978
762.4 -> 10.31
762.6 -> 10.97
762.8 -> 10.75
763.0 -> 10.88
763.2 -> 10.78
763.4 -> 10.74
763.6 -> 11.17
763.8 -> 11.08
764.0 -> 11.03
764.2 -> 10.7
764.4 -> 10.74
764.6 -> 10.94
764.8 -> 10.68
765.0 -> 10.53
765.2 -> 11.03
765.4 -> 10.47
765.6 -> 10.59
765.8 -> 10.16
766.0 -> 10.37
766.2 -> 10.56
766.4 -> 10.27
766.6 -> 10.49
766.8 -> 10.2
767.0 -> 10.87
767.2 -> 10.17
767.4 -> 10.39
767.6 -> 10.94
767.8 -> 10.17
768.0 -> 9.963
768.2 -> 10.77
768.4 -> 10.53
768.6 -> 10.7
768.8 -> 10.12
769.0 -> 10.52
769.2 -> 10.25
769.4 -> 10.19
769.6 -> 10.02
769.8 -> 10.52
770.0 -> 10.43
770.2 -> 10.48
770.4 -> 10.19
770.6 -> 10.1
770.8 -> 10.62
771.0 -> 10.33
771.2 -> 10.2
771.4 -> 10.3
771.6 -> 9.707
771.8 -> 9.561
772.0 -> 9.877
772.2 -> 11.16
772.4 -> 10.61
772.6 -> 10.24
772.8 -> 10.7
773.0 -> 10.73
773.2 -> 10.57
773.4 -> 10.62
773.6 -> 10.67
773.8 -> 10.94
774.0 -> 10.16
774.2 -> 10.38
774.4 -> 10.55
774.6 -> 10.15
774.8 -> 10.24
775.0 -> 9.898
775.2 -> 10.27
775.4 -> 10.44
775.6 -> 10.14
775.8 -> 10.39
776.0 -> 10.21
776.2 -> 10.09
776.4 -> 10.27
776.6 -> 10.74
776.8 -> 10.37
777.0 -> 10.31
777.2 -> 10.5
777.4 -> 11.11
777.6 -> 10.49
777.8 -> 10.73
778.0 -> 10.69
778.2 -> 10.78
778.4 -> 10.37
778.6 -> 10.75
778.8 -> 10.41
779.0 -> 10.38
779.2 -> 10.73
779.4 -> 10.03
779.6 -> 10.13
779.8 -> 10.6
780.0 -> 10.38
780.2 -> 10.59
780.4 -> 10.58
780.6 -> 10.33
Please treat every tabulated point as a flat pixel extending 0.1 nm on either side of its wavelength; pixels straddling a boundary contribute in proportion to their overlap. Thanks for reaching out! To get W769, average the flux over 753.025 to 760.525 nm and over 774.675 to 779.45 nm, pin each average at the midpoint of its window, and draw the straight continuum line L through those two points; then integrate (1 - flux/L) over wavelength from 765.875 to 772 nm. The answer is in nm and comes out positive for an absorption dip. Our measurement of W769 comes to 0.26 nm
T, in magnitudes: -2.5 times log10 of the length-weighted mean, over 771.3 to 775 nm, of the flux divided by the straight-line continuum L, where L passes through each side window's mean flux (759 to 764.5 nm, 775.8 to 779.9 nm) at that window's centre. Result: 0.02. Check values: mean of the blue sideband 10.8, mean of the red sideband 10.5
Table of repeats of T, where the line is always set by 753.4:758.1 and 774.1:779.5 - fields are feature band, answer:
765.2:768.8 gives 0.05 mag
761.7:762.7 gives 0.05 mag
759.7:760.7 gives 0.03 mag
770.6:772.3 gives 0.05 mag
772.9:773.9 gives -0.01 mag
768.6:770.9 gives 0.05 mag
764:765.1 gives 0.03 mag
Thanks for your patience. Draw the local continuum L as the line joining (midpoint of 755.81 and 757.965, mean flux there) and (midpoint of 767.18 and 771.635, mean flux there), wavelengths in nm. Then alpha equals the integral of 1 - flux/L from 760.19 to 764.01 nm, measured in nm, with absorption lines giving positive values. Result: 0.08 nm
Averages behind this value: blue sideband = 11.5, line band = 10.8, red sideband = 10.3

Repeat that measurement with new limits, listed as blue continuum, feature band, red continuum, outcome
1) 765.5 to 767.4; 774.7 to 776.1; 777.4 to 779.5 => 0.04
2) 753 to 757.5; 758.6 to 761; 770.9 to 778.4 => 0.07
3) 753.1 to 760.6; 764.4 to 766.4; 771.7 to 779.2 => 0.06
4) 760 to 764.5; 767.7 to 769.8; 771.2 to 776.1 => 0.04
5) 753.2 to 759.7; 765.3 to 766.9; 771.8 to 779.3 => 0.08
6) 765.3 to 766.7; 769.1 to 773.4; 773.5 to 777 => 0.02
